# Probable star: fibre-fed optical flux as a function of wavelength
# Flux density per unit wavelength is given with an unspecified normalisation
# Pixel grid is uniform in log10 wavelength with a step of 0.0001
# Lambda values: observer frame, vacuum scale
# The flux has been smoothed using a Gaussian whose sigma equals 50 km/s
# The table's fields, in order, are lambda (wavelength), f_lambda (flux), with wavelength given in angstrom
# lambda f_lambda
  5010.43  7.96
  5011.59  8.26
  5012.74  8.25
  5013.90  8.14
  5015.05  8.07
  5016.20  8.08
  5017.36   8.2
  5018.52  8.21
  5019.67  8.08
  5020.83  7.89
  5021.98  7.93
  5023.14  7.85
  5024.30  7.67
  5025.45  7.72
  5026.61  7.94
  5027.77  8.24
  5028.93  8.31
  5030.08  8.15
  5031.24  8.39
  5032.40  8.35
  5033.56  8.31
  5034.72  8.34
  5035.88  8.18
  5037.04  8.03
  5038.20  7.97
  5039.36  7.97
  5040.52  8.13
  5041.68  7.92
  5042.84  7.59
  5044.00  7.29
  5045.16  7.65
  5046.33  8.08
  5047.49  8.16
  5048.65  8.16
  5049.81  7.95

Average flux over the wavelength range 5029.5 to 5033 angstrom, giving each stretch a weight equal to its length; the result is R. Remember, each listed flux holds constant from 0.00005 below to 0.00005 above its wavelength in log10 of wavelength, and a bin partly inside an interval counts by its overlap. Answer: 8.31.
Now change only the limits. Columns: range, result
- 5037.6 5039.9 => 7.97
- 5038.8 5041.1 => 8.05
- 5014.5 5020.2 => 8.13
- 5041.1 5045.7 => 7.62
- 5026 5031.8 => 8.2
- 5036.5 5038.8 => 8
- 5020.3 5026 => 7.82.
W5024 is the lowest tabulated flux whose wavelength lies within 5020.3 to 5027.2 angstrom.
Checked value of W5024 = 7.67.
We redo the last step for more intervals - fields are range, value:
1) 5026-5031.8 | 7.94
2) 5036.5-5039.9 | 7.97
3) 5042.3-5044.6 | 7.29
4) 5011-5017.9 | 8.07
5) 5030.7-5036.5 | 8.18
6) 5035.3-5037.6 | 8.03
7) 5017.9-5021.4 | 7.89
